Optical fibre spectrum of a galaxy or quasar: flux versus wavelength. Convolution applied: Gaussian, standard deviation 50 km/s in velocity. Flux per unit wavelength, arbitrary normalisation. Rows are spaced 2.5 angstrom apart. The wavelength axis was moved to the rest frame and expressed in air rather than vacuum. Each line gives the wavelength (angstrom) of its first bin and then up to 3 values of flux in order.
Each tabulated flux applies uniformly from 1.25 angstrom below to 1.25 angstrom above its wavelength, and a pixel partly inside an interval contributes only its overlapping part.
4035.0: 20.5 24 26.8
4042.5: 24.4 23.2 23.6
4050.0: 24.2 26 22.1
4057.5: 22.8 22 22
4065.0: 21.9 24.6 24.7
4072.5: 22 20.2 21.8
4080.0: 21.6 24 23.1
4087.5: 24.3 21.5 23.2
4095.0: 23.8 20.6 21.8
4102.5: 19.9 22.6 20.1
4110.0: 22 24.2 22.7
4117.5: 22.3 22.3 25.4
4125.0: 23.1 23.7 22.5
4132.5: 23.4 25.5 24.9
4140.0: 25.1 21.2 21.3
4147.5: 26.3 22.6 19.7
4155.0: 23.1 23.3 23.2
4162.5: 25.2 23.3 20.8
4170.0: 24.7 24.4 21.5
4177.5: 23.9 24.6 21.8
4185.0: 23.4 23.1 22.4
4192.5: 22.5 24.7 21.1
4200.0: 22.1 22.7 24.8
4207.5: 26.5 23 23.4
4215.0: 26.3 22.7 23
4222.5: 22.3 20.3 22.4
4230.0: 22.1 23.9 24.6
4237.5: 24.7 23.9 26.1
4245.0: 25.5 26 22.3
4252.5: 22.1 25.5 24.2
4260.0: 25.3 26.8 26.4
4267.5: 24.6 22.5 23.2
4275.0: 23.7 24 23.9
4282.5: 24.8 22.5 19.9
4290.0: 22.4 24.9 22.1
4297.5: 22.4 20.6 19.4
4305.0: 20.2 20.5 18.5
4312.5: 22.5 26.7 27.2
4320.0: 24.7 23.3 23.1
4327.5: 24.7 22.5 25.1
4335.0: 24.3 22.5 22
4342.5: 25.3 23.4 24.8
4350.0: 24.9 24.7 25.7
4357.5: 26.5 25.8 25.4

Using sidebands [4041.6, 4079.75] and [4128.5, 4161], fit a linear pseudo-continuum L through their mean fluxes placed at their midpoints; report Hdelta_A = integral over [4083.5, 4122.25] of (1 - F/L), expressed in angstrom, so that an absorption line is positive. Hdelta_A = 1.2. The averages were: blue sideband 23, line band 22.4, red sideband 23.2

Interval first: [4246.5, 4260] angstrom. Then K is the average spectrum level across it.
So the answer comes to 24.1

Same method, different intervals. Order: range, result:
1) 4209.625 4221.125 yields 23.7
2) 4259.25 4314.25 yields 22.8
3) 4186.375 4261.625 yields 23.7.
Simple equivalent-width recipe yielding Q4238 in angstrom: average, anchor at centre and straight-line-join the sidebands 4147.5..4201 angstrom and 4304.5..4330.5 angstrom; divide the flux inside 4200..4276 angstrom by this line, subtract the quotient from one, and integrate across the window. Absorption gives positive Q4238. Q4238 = -3.00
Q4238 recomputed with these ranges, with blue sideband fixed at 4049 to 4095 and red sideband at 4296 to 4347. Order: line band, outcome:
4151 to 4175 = -0.1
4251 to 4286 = -2.0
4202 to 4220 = -1.0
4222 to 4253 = -0.9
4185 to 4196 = -0.1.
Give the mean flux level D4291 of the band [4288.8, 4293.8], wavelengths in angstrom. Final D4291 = 23.6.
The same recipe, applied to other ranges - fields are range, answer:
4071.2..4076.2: 21.1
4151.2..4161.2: 22.3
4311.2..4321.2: 25.2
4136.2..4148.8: 23.8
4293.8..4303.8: 21.1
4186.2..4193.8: 22.7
